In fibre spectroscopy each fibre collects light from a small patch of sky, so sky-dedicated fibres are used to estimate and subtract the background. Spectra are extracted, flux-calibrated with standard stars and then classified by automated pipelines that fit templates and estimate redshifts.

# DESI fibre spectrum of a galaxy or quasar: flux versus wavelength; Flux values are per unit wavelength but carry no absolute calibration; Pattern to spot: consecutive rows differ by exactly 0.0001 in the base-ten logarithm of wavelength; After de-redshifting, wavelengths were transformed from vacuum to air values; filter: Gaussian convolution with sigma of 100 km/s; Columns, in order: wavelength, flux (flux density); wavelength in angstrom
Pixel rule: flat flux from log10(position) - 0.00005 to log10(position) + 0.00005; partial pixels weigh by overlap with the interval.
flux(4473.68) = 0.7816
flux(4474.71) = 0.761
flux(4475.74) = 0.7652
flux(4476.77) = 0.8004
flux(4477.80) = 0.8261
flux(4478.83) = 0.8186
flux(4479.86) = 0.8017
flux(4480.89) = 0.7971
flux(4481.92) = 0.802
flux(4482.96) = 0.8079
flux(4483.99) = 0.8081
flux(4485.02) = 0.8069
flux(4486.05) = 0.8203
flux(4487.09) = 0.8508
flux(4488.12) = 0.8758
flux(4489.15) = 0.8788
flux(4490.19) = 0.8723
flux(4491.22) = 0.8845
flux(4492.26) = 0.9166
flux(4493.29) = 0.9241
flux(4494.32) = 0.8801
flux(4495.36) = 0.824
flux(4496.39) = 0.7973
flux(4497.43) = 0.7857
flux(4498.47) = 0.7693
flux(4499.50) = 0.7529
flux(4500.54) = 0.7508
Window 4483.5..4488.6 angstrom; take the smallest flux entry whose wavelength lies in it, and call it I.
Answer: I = 0.8069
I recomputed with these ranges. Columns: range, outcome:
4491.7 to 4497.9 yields 0.7857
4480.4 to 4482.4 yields 0.7971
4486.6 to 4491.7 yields 0.8508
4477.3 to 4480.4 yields 0.8017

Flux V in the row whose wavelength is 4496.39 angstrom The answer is 0.7973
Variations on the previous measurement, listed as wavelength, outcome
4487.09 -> 0.8508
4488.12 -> 0.8758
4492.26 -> 0.9166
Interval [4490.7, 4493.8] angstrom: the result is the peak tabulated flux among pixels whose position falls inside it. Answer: 0.9241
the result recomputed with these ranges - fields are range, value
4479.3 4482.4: 0.802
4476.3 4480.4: 0.8261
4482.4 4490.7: 0.8788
